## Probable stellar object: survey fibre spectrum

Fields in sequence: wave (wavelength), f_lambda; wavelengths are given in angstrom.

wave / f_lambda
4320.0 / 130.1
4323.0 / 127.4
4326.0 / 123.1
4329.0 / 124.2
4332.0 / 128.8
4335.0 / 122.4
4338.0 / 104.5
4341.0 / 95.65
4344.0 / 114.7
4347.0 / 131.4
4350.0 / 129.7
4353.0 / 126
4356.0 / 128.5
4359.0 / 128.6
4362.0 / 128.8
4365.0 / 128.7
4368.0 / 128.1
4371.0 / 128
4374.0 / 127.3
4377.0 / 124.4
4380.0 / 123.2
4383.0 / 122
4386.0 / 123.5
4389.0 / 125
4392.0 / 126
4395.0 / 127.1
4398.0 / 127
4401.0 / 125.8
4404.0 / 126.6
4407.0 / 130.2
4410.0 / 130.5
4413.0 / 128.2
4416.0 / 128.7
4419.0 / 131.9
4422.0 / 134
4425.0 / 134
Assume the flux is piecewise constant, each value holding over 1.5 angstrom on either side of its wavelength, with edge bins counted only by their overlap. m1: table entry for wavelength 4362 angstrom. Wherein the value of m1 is 128.8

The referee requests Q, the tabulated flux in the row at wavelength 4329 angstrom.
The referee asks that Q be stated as 124.2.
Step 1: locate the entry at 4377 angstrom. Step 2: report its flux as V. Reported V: 124.4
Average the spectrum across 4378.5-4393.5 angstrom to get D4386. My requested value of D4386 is 124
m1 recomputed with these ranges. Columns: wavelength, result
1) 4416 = 128.7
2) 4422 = 134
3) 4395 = 127.1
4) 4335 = 122.4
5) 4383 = 122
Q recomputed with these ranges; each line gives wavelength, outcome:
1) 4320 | 130.1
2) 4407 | 130.2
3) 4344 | 114.7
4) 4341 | 95.65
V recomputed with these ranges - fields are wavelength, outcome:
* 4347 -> 131.4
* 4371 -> 128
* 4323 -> 127.4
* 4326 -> 123.1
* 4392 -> 126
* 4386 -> 123.5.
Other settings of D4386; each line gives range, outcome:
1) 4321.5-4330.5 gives 125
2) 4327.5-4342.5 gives 115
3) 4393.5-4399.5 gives 127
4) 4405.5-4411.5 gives 130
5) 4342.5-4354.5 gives 125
